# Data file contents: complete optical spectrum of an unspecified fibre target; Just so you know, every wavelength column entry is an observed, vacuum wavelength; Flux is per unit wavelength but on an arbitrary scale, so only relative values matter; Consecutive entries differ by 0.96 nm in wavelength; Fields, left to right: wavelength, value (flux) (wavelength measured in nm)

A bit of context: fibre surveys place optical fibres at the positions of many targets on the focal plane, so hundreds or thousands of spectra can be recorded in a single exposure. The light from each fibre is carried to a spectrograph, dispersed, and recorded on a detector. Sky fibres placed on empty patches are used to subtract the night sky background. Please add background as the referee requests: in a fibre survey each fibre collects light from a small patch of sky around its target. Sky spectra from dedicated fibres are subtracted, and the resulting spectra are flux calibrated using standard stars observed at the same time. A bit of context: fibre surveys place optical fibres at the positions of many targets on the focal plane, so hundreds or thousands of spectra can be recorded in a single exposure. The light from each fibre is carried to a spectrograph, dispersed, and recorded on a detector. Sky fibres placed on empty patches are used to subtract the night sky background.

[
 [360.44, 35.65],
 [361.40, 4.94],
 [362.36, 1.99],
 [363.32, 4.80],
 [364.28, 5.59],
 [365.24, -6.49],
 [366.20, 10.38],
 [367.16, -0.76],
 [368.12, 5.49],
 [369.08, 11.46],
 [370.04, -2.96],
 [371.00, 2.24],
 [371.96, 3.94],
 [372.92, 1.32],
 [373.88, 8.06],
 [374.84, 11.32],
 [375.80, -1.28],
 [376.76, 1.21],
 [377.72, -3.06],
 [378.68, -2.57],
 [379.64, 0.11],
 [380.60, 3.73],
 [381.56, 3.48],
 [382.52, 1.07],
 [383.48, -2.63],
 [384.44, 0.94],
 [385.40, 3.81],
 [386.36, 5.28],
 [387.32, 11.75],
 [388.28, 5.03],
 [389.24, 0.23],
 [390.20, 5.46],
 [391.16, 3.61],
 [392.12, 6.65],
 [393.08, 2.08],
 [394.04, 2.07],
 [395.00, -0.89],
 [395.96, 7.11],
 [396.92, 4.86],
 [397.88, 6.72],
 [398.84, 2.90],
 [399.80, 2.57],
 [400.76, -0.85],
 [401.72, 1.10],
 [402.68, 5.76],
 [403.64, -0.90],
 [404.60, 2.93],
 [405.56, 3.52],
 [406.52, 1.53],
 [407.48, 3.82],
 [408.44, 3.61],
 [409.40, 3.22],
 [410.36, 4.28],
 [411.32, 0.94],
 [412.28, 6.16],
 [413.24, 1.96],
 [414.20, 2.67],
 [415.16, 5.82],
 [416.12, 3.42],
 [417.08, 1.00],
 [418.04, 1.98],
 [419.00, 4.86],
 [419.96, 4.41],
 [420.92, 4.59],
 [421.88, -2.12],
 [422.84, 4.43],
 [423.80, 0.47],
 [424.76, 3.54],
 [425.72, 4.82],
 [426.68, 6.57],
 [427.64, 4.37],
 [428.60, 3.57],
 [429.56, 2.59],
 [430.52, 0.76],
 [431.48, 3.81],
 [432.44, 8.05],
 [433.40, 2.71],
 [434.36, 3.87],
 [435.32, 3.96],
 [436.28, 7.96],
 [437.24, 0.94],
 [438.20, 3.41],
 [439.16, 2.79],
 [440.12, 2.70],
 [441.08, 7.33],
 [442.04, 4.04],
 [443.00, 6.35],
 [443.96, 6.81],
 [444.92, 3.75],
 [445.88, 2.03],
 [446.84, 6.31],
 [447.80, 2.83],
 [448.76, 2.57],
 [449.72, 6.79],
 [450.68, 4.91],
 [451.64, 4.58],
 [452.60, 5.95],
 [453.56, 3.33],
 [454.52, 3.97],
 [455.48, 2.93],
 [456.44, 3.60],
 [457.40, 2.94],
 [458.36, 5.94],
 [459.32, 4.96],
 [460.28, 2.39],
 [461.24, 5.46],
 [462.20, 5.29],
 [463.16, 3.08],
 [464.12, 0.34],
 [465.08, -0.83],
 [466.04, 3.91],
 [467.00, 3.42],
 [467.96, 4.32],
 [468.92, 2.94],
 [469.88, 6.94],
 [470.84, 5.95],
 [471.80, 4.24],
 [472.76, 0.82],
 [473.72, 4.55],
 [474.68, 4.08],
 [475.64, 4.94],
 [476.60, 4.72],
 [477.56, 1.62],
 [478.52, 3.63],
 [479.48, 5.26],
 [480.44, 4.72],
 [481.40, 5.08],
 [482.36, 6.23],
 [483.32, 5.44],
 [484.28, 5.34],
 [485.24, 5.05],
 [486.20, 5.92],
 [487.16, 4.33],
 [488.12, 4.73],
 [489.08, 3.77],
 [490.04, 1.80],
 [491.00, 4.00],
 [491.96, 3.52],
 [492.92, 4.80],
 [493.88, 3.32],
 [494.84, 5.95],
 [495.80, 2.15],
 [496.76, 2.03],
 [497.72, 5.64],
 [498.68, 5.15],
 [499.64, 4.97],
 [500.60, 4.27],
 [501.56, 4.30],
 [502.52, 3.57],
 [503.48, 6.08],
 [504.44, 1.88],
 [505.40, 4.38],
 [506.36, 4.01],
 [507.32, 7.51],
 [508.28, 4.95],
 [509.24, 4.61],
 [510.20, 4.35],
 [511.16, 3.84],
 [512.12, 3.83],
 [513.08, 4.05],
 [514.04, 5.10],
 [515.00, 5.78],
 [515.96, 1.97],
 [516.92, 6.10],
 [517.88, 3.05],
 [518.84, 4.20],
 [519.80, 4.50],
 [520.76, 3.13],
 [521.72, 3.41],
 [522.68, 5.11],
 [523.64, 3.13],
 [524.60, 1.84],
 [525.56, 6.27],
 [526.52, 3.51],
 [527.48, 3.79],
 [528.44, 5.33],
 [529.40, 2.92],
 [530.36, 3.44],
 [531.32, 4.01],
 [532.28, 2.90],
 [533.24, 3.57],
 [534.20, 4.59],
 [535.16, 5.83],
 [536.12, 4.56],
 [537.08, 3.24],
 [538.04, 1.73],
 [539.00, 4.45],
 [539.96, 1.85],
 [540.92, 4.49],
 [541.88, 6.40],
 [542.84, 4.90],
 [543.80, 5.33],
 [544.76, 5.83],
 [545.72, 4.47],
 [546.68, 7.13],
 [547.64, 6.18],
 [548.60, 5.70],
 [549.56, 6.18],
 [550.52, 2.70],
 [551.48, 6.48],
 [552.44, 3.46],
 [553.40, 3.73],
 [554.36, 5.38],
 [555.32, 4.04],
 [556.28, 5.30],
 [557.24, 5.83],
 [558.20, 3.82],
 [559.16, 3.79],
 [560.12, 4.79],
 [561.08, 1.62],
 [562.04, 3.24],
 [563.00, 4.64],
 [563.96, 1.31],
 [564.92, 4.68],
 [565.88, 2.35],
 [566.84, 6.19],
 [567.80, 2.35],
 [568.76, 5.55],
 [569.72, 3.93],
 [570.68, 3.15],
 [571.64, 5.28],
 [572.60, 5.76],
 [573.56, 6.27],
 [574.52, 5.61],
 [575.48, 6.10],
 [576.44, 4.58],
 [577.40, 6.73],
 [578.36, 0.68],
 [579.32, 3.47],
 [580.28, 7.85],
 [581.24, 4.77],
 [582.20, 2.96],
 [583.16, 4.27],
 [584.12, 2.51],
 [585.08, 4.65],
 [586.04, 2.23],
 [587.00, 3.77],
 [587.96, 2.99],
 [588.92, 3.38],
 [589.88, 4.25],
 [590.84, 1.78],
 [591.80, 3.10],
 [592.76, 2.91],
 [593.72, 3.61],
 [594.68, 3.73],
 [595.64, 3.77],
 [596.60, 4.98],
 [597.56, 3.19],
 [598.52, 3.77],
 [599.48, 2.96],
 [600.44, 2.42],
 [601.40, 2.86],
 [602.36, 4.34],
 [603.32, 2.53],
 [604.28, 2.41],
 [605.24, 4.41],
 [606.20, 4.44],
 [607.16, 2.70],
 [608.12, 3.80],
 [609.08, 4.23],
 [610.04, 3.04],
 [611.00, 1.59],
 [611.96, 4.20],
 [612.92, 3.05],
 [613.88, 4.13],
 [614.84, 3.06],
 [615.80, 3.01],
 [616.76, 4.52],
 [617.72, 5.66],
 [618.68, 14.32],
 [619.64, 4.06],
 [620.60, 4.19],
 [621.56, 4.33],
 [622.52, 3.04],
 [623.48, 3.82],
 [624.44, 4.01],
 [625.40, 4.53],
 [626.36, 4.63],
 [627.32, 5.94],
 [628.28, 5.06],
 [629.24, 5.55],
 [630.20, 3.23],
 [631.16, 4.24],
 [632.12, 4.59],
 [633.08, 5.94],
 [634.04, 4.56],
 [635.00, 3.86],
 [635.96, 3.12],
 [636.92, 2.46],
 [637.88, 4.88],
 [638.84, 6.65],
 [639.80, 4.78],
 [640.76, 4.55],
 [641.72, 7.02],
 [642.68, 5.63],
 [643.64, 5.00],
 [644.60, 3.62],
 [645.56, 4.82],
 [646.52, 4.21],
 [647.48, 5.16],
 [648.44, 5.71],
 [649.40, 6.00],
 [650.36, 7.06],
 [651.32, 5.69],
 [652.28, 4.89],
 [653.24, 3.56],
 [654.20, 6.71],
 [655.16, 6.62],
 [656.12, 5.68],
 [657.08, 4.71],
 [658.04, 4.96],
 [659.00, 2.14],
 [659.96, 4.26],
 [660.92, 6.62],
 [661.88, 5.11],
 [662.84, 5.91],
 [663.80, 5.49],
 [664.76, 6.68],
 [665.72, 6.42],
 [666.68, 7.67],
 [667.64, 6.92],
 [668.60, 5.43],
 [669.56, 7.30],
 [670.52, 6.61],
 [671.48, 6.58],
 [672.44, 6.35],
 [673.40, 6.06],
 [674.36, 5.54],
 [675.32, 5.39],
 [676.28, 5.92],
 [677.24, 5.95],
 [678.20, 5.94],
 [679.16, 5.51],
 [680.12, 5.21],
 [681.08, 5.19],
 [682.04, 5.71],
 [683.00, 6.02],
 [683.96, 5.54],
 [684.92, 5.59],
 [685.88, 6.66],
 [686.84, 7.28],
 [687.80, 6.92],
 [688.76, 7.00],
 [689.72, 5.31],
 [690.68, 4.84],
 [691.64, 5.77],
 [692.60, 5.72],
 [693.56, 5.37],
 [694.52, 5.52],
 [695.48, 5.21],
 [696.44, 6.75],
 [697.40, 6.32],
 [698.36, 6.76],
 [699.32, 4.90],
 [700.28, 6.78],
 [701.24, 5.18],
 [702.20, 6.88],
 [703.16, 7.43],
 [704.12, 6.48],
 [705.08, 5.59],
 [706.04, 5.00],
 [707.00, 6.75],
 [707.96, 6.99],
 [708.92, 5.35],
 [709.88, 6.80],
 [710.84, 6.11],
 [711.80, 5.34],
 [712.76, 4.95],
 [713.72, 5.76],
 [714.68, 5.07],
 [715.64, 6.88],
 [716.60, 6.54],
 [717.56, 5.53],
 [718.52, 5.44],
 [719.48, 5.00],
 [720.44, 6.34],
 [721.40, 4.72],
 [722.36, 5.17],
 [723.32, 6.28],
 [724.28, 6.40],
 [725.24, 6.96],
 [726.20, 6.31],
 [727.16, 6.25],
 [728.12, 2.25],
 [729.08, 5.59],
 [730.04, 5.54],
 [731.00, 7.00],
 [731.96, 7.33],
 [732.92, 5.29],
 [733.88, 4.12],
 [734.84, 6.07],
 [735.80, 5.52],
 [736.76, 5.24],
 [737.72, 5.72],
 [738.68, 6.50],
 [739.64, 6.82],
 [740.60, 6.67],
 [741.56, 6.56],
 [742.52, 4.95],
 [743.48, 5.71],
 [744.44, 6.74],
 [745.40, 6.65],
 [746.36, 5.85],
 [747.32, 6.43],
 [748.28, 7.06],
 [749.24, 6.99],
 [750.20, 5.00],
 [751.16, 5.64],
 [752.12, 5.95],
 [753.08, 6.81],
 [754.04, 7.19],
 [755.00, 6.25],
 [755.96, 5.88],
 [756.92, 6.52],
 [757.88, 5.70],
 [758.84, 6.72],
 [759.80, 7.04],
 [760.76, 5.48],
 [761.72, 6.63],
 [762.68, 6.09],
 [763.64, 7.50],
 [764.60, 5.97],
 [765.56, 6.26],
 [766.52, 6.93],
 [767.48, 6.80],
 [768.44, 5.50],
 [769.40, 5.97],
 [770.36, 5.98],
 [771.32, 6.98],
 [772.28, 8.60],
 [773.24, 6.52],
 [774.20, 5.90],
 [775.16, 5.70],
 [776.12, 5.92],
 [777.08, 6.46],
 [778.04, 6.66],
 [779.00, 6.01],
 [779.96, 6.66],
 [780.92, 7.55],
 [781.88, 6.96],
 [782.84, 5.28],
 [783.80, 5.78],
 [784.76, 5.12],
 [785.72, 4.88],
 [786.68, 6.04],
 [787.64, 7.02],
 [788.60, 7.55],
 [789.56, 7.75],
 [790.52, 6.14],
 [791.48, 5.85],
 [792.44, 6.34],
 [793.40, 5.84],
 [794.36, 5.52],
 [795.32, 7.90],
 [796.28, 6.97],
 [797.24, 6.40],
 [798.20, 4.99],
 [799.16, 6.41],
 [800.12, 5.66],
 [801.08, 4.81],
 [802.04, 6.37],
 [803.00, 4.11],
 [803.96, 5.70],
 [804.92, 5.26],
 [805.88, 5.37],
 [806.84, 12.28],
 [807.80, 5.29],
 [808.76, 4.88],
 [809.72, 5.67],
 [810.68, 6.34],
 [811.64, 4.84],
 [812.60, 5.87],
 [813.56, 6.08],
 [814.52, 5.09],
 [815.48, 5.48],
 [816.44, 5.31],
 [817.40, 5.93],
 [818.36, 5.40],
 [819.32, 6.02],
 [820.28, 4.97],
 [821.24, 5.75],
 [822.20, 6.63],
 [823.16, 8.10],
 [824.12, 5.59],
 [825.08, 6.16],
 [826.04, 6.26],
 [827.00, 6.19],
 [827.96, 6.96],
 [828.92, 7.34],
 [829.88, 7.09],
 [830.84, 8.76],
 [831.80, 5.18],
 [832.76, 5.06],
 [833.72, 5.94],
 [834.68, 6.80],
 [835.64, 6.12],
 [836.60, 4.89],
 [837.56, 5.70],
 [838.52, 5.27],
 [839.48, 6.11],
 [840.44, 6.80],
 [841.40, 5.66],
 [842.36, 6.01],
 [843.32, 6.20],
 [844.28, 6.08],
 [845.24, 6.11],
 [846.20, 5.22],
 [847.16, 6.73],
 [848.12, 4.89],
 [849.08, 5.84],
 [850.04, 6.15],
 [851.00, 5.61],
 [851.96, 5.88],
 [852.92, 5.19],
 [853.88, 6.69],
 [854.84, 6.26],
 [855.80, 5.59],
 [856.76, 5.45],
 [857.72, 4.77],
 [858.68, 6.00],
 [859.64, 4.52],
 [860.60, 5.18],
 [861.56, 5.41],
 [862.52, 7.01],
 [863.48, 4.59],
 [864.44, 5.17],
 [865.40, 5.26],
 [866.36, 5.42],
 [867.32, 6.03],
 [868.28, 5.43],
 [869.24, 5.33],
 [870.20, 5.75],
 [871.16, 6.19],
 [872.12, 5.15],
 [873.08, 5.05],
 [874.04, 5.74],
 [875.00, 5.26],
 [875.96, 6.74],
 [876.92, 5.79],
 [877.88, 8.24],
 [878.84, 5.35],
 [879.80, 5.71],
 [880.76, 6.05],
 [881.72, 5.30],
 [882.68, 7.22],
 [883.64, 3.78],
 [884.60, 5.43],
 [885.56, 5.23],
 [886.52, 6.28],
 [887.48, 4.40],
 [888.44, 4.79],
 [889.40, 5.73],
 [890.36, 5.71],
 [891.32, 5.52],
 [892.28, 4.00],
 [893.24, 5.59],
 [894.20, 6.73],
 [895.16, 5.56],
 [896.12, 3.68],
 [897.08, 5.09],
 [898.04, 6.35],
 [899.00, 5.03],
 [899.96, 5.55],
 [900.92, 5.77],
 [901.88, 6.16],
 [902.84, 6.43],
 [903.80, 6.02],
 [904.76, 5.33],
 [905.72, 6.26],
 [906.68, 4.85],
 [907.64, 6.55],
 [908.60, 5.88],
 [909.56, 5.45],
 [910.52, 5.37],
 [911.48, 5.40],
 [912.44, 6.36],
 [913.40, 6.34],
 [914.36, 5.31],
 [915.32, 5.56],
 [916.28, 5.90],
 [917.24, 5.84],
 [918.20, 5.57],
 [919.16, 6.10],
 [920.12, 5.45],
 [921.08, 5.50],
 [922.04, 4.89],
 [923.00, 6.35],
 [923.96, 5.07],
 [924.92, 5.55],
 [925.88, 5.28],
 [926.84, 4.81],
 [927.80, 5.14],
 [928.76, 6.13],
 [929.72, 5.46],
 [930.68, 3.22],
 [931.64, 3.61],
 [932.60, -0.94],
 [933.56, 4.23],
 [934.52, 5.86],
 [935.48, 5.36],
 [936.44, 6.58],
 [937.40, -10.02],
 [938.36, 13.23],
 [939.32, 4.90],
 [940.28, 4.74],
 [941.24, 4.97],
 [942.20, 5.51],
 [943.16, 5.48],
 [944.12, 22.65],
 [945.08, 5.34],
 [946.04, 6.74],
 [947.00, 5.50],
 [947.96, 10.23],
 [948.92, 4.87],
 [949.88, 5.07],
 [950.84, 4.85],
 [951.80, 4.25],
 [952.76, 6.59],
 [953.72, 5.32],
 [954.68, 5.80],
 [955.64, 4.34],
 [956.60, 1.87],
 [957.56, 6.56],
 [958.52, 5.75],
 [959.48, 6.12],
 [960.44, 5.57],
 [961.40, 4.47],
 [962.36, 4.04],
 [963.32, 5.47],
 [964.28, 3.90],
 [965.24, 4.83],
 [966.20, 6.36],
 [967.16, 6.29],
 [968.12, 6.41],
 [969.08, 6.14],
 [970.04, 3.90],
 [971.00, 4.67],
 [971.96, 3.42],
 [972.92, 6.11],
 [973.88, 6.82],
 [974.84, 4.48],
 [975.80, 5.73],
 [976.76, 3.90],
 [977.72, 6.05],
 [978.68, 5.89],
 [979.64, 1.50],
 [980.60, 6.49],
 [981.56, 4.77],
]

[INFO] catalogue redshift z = 0.66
